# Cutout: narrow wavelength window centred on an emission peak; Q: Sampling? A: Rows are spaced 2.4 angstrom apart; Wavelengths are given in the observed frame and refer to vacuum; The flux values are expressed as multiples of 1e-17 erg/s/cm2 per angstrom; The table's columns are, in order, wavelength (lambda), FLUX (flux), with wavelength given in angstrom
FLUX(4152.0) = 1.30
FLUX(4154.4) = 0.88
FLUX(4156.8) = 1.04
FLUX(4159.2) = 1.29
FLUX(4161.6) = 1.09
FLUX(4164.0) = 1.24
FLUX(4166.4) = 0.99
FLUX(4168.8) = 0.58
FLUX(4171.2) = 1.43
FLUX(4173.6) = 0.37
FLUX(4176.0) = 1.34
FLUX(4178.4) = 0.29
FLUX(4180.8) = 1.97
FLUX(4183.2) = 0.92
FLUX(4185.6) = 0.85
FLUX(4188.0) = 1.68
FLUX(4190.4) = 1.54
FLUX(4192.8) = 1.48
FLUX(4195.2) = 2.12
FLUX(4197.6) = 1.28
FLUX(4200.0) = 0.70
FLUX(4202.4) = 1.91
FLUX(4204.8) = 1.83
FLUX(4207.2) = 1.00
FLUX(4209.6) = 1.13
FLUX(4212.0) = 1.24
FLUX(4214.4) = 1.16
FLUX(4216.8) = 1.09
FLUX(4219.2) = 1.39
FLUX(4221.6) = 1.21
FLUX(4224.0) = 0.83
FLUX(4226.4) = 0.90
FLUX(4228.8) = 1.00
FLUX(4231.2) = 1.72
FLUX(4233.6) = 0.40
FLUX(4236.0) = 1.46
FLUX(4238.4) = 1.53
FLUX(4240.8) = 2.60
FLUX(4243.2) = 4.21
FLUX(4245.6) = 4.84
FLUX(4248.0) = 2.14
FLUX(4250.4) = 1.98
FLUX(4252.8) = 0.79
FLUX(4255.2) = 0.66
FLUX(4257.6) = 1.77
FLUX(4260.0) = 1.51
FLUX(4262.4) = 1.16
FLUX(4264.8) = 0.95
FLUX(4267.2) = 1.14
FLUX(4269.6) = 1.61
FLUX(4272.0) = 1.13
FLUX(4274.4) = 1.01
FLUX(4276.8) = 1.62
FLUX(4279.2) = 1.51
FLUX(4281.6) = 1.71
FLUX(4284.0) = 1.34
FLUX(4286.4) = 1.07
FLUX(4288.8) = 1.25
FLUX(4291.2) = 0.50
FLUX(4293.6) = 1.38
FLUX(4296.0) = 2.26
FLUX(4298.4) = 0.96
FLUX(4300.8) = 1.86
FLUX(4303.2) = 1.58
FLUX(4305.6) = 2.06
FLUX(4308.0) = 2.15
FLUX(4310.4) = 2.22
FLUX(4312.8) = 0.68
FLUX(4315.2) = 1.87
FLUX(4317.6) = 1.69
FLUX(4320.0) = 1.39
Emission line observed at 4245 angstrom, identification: [O II]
